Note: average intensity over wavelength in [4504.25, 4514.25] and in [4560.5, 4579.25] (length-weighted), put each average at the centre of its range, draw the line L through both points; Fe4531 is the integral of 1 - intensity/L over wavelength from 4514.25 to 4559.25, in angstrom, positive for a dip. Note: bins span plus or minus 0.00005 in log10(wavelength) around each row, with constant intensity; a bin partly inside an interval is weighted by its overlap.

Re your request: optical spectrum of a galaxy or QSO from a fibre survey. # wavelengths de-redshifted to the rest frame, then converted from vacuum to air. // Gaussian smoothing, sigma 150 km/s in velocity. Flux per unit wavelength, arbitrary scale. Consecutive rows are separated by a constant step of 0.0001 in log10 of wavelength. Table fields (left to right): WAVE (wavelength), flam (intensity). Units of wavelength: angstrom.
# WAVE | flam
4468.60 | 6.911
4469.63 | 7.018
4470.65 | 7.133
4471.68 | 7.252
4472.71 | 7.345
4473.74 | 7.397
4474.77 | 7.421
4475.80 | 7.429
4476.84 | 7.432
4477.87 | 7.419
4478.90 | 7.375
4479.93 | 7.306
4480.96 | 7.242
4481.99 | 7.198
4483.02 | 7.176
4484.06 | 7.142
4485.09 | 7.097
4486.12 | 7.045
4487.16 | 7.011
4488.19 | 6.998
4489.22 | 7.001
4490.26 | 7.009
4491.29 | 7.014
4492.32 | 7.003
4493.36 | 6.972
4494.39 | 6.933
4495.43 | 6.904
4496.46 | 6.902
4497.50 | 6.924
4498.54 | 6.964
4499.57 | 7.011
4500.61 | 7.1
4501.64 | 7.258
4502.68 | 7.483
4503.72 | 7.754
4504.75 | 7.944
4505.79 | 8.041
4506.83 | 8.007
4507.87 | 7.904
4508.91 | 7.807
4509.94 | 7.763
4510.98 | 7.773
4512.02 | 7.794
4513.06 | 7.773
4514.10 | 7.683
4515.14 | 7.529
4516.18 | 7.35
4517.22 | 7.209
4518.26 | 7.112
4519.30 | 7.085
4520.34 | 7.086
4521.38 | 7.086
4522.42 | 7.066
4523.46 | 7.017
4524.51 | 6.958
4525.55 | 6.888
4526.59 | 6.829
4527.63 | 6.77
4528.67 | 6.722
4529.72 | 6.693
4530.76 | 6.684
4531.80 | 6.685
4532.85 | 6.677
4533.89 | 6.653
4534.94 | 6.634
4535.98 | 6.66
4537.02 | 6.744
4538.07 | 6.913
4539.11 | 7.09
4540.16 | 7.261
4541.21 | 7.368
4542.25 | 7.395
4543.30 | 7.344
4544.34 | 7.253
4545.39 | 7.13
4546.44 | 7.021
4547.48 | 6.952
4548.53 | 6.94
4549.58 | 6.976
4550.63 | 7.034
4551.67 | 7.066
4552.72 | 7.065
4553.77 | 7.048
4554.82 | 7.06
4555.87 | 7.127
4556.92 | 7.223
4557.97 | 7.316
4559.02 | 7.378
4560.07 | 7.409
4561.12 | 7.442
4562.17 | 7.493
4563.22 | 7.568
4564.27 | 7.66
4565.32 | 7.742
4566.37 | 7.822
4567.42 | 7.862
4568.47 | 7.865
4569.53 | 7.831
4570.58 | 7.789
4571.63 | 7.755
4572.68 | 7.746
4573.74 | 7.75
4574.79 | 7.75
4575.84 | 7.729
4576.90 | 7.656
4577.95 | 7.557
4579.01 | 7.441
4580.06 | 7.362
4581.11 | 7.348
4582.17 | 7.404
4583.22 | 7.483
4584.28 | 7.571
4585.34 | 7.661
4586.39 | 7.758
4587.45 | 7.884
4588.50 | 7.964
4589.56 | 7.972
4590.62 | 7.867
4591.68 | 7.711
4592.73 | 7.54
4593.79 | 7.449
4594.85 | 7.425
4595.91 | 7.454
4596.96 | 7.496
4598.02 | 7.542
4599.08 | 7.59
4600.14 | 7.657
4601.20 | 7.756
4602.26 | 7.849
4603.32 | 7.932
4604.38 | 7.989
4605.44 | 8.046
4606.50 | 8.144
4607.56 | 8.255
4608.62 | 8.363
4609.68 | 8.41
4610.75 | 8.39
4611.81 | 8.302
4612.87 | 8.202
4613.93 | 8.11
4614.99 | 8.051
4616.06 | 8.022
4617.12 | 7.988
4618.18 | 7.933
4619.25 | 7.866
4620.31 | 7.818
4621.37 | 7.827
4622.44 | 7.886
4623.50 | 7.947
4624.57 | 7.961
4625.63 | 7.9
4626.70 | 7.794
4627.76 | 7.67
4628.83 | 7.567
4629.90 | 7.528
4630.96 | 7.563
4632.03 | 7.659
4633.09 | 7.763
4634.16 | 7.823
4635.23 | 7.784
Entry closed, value 4.3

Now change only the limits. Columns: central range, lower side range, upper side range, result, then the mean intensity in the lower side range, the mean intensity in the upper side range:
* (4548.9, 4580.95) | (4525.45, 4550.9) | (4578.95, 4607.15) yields -0.8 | 6.93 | 7.69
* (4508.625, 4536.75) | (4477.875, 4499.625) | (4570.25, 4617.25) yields 0.8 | 7.07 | 7.8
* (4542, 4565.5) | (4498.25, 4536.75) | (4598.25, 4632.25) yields 0.8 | 7.23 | 7.93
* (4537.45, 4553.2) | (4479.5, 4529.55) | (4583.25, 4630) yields 0.8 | 7.24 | 7.86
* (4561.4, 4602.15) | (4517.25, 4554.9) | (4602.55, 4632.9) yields -0.7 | 6.97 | 7.97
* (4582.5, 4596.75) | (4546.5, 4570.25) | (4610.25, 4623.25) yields 0.1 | 7.36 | 8.03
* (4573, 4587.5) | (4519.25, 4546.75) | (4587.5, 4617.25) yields 0.0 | 6.95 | 7.91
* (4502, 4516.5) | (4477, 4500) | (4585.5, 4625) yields -1.1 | 7.08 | 7.9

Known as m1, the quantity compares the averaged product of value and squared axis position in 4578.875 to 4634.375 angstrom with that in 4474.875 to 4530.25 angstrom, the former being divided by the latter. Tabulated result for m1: 1.1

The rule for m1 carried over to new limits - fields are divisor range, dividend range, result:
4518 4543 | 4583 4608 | 1.15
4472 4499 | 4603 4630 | 1.19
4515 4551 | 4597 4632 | 1.17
